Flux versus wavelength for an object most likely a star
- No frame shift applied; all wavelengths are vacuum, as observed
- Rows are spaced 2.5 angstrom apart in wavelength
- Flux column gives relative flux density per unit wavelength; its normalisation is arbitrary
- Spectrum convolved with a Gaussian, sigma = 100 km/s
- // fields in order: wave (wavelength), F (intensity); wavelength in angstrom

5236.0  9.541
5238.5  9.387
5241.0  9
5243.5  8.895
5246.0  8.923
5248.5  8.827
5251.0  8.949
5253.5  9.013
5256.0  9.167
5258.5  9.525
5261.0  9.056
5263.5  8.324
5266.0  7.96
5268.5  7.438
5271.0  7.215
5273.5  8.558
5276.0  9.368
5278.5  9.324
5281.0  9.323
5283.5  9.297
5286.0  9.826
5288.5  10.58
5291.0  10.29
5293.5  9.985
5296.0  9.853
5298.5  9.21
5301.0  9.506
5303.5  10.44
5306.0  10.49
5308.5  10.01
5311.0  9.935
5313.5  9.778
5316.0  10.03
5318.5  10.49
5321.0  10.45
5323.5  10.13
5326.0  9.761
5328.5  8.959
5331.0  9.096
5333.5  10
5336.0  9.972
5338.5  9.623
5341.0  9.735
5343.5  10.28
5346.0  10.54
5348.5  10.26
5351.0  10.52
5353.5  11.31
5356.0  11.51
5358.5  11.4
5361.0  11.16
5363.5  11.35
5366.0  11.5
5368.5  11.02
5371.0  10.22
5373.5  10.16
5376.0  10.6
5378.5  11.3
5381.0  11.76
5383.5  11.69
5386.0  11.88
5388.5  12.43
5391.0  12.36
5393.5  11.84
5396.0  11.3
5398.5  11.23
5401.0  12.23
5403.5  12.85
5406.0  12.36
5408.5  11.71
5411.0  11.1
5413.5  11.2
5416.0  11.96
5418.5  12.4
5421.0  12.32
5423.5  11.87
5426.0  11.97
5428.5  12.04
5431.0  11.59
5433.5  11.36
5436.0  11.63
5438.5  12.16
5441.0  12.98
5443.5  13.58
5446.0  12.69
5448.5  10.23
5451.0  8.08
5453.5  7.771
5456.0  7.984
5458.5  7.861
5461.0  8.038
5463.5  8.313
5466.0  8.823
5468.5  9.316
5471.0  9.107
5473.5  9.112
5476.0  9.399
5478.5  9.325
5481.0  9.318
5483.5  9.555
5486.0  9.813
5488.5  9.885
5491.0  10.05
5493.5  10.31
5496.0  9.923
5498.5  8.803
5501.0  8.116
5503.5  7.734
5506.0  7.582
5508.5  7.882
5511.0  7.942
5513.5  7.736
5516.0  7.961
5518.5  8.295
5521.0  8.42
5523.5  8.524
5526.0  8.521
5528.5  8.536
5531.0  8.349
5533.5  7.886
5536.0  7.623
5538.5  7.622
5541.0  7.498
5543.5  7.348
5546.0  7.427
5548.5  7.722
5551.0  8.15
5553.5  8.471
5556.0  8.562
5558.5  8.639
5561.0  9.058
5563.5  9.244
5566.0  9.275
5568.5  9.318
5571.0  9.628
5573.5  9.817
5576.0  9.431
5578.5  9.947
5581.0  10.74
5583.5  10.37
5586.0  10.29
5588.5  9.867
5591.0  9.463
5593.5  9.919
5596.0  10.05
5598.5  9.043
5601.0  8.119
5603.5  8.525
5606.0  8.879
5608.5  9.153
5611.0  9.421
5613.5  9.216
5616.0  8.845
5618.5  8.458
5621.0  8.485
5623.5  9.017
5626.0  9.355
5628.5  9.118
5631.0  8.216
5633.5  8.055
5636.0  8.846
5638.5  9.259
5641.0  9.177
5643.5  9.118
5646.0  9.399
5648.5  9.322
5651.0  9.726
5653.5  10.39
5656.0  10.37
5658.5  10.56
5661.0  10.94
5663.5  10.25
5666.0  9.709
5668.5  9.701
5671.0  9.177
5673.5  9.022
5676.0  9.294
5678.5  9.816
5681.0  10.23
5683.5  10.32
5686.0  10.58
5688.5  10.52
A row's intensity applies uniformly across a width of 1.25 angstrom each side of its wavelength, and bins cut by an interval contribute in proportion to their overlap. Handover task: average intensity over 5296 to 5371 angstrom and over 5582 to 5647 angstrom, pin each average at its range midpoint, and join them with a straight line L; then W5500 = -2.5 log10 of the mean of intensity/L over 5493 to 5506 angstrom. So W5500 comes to 0.10 mag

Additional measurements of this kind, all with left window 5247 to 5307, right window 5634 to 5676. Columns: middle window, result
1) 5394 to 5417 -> -0.25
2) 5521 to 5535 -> 0.14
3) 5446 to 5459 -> 0.07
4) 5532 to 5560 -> 0.20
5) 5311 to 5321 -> -0.10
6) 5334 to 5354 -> -0.10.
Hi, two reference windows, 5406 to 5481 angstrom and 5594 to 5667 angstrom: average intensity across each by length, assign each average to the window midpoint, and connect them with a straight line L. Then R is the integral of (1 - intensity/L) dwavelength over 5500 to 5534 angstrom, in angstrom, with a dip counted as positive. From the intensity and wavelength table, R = 6.6 angstrom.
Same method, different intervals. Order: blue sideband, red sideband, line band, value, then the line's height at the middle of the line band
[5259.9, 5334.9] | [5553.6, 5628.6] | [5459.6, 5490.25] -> 0.65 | 9.37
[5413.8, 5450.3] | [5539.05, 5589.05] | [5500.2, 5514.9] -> 3.51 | 10.3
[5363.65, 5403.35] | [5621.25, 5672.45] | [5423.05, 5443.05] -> -1.67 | 11.1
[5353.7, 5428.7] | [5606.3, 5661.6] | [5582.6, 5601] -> -0.10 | 9.67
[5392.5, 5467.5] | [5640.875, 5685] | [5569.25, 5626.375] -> 4.36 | 10.2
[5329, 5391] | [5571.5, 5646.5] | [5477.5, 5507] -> 2.29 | 9.99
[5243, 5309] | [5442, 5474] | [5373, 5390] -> -3.99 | 9.29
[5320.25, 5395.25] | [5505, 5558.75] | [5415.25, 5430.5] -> -3.65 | 9.74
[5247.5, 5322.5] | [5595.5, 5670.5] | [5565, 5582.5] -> -0.84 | 9.3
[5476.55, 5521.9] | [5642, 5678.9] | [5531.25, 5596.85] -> 1.86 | 9.21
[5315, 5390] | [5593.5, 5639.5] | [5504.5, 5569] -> 8.43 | 9.44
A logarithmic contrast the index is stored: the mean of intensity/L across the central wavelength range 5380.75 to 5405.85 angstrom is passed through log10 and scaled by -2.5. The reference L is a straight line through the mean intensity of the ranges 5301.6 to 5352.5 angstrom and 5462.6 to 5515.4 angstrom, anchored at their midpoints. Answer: -0.243 mag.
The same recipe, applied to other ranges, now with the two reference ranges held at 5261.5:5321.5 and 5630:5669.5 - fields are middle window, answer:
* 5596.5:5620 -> 0.08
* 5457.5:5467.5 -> 0.15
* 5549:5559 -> 0.14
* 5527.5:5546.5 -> 0.22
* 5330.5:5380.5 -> -0.12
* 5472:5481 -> 0.03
